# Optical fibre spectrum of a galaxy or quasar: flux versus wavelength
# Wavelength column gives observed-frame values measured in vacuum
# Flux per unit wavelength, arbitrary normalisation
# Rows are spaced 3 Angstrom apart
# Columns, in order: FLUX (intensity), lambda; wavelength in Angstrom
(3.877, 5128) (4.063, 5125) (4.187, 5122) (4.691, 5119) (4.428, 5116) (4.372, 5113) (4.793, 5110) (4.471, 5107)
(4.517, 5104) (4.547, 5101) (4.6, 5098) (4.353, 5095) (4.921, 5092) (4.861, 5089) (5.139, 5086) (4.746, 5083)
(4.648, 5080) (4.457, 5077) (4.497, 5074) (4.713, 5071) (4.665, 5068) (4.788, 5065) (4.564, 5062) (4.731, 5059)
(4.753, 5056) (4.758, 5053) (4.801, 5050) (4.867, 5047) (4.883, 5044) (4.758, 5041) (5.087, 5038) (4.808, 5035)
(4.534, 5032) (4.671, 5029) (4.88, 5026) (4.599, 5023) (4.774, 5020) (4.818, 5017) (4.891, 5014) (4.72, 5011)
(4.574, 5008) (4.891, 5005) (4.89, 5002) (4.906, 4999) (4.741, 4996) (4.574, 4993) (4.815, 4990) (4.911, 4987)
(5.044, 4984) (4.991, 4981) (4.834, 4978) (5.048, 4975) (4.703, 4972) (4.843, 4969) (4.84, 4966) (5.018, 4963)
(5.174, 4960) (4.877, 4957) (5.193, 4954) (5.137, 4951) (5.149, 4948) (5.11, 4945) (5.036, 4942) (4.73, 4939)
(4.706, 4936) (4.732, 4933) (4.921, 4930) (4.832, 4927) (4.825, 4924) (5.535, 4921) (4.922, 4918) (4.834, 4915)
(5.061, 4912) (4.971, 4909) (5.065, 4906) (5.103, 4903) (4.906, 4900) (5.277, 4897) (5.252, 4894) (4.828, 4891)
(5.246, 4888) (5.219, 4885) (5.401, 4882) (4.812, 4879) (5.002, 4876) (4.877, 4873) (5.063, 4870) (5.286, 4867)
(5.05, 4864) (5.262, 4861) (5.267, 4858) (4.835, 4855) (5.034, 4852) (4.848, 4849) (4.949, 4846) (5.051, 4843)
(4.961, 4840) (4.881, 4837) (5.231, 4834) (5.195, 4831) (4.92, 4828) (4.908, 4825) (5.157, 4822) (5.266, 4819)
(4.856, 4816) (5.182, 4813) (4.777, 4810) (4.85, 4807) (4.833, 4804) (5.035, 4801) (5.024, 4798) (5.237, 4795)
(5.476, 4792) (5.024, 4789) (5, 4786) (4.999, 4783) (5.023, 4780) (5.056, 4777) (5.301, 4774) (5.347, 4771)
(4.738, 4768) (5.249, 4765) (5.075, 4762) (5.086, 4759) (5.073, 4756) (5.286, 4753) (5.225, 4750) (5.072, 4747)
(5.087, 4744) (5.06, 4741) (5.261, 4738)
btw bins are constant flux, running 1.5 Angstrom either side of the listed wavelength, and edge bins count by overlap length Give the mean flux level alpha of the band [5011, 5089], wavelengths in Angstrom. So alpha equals 4.75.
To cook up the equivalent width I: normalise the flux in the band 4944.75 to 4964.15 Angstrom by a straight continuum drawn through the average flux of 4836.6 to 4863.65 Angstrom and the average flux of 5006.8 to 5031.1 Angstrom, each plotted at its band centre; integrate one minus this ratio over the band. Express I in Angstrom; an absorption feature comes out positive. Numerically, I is -1.0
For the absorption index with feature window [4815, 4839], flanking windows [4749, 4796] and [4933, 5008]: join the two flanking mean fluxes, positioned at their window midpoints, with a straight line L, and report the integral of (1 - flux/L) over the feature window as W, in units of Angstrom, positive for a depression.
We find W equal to 0.1 Angstrom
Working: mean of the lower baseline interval 5.14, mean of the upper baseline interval 4.91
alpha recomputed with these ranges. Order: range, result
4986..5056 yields 4.79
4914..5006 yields 4.93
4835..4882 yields 5.03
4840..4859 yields 4.99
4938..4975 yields 4.99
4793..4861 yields 5.02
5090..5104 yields 4.6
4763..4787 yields 5.09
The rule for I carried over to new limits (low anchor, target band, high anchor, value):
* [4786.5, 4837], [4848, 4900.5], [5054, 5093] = -1.2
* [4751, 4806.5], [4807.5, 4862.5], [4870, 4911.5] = 0.6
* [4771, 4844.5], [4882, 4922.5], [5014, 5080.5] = -1.4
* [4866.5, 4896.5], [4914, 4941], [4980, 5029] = 0.5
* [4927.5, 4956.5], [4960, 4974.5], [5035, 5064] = 0.1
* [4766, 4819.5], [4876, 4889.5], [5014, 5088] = -0.6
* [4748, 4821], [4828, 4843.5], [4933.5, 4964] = 0.0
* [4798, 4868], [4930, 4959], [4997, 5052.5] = -0.4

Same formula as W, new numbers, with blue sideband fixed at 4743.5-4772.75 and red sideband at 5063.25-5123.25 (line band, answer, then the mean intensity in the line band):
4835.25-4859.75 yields 0.0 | 4.98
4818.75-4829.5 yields 0.0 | 5.04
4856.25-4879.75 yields -0.6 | 5.08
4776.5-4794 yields -0.1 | 5.1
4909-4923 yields -0.5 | 5.07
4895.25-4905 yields -0.4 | 5.1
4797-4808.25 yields 0.3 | 4.93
